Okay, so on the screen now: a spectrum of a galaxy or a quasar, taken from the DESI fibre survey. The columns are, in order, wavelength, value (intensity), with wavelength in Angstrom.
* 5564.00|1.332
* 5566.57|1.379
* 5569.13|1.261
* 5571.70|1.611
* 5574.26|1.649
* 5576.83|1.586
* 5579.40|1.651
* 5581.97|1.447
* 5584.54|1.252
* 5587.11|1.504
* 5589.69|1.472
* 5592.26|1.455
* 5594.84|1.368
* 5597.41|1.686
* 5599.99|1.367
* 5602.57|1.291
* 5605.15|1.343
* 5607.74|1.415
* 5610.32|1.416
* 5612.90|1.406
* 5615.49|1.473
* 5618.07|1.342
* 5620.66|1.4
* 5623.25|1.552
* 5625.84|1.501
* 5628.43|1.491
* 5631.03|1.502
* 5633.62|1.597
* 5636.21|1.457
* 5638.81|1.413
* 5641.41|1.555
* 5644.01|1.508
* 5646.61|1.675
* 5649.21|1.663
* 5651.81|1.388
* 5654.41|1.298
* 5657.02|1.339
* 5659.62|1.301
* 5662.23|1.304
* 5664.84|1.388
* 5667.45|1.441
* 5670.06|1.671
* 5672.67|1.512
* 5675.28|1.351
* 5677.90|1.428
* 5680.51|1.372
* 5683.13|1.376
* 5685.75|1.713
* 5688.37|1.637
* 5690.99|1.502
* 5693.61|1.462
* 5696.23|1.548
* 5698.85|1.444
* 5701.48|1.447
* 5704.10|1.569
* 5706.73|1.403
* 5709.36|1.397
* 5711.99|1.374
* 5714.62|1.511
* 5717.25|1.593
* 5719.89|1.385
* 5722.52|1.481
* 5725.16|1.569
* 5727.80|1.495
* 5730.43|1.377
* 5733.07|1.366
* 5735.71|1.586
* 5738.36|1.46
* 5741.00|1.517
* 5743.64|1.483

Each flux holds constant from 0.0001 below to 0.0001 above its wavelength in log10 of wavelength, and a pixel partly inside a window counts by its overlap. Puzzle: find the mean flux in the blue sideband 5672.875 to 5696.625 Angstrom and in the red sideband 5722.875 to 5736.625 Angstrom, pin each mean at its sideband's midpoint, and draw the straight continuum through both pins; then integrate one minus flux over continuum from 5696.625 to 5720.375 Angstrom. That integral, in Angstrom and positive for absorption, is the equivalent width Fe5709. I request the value 0.3 Angstrom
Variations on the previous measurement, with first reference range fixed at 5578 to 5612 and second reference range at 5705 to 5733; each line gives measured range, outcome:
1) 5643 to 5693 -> -0.6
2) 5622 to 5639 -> -0.8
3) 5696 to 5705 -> -0.3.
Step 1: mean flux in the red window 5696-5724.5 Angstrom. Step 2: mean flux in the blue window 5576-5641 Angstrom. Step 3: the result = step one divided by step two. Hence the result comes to 1.01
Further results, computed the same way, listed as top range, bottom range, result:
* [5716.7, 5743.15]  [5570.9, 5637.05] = 1.01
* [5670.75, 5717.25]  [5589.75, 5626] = 1.04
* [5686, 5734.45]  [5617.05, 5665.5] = 1.02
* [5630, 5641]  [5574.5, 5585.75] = 1.00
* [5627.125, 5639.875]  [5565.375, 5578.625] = 0.99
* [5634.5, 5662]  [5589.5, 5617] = 1.02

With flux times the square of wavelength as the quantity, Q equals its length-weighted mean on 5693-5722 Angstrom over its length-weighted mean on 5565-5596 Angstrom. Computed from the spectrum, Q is 1.0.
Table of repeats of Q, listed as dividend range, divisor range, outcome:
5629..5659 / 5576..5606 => 1.04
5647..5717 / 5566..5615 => 1.04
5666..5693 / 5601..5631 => 1.08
